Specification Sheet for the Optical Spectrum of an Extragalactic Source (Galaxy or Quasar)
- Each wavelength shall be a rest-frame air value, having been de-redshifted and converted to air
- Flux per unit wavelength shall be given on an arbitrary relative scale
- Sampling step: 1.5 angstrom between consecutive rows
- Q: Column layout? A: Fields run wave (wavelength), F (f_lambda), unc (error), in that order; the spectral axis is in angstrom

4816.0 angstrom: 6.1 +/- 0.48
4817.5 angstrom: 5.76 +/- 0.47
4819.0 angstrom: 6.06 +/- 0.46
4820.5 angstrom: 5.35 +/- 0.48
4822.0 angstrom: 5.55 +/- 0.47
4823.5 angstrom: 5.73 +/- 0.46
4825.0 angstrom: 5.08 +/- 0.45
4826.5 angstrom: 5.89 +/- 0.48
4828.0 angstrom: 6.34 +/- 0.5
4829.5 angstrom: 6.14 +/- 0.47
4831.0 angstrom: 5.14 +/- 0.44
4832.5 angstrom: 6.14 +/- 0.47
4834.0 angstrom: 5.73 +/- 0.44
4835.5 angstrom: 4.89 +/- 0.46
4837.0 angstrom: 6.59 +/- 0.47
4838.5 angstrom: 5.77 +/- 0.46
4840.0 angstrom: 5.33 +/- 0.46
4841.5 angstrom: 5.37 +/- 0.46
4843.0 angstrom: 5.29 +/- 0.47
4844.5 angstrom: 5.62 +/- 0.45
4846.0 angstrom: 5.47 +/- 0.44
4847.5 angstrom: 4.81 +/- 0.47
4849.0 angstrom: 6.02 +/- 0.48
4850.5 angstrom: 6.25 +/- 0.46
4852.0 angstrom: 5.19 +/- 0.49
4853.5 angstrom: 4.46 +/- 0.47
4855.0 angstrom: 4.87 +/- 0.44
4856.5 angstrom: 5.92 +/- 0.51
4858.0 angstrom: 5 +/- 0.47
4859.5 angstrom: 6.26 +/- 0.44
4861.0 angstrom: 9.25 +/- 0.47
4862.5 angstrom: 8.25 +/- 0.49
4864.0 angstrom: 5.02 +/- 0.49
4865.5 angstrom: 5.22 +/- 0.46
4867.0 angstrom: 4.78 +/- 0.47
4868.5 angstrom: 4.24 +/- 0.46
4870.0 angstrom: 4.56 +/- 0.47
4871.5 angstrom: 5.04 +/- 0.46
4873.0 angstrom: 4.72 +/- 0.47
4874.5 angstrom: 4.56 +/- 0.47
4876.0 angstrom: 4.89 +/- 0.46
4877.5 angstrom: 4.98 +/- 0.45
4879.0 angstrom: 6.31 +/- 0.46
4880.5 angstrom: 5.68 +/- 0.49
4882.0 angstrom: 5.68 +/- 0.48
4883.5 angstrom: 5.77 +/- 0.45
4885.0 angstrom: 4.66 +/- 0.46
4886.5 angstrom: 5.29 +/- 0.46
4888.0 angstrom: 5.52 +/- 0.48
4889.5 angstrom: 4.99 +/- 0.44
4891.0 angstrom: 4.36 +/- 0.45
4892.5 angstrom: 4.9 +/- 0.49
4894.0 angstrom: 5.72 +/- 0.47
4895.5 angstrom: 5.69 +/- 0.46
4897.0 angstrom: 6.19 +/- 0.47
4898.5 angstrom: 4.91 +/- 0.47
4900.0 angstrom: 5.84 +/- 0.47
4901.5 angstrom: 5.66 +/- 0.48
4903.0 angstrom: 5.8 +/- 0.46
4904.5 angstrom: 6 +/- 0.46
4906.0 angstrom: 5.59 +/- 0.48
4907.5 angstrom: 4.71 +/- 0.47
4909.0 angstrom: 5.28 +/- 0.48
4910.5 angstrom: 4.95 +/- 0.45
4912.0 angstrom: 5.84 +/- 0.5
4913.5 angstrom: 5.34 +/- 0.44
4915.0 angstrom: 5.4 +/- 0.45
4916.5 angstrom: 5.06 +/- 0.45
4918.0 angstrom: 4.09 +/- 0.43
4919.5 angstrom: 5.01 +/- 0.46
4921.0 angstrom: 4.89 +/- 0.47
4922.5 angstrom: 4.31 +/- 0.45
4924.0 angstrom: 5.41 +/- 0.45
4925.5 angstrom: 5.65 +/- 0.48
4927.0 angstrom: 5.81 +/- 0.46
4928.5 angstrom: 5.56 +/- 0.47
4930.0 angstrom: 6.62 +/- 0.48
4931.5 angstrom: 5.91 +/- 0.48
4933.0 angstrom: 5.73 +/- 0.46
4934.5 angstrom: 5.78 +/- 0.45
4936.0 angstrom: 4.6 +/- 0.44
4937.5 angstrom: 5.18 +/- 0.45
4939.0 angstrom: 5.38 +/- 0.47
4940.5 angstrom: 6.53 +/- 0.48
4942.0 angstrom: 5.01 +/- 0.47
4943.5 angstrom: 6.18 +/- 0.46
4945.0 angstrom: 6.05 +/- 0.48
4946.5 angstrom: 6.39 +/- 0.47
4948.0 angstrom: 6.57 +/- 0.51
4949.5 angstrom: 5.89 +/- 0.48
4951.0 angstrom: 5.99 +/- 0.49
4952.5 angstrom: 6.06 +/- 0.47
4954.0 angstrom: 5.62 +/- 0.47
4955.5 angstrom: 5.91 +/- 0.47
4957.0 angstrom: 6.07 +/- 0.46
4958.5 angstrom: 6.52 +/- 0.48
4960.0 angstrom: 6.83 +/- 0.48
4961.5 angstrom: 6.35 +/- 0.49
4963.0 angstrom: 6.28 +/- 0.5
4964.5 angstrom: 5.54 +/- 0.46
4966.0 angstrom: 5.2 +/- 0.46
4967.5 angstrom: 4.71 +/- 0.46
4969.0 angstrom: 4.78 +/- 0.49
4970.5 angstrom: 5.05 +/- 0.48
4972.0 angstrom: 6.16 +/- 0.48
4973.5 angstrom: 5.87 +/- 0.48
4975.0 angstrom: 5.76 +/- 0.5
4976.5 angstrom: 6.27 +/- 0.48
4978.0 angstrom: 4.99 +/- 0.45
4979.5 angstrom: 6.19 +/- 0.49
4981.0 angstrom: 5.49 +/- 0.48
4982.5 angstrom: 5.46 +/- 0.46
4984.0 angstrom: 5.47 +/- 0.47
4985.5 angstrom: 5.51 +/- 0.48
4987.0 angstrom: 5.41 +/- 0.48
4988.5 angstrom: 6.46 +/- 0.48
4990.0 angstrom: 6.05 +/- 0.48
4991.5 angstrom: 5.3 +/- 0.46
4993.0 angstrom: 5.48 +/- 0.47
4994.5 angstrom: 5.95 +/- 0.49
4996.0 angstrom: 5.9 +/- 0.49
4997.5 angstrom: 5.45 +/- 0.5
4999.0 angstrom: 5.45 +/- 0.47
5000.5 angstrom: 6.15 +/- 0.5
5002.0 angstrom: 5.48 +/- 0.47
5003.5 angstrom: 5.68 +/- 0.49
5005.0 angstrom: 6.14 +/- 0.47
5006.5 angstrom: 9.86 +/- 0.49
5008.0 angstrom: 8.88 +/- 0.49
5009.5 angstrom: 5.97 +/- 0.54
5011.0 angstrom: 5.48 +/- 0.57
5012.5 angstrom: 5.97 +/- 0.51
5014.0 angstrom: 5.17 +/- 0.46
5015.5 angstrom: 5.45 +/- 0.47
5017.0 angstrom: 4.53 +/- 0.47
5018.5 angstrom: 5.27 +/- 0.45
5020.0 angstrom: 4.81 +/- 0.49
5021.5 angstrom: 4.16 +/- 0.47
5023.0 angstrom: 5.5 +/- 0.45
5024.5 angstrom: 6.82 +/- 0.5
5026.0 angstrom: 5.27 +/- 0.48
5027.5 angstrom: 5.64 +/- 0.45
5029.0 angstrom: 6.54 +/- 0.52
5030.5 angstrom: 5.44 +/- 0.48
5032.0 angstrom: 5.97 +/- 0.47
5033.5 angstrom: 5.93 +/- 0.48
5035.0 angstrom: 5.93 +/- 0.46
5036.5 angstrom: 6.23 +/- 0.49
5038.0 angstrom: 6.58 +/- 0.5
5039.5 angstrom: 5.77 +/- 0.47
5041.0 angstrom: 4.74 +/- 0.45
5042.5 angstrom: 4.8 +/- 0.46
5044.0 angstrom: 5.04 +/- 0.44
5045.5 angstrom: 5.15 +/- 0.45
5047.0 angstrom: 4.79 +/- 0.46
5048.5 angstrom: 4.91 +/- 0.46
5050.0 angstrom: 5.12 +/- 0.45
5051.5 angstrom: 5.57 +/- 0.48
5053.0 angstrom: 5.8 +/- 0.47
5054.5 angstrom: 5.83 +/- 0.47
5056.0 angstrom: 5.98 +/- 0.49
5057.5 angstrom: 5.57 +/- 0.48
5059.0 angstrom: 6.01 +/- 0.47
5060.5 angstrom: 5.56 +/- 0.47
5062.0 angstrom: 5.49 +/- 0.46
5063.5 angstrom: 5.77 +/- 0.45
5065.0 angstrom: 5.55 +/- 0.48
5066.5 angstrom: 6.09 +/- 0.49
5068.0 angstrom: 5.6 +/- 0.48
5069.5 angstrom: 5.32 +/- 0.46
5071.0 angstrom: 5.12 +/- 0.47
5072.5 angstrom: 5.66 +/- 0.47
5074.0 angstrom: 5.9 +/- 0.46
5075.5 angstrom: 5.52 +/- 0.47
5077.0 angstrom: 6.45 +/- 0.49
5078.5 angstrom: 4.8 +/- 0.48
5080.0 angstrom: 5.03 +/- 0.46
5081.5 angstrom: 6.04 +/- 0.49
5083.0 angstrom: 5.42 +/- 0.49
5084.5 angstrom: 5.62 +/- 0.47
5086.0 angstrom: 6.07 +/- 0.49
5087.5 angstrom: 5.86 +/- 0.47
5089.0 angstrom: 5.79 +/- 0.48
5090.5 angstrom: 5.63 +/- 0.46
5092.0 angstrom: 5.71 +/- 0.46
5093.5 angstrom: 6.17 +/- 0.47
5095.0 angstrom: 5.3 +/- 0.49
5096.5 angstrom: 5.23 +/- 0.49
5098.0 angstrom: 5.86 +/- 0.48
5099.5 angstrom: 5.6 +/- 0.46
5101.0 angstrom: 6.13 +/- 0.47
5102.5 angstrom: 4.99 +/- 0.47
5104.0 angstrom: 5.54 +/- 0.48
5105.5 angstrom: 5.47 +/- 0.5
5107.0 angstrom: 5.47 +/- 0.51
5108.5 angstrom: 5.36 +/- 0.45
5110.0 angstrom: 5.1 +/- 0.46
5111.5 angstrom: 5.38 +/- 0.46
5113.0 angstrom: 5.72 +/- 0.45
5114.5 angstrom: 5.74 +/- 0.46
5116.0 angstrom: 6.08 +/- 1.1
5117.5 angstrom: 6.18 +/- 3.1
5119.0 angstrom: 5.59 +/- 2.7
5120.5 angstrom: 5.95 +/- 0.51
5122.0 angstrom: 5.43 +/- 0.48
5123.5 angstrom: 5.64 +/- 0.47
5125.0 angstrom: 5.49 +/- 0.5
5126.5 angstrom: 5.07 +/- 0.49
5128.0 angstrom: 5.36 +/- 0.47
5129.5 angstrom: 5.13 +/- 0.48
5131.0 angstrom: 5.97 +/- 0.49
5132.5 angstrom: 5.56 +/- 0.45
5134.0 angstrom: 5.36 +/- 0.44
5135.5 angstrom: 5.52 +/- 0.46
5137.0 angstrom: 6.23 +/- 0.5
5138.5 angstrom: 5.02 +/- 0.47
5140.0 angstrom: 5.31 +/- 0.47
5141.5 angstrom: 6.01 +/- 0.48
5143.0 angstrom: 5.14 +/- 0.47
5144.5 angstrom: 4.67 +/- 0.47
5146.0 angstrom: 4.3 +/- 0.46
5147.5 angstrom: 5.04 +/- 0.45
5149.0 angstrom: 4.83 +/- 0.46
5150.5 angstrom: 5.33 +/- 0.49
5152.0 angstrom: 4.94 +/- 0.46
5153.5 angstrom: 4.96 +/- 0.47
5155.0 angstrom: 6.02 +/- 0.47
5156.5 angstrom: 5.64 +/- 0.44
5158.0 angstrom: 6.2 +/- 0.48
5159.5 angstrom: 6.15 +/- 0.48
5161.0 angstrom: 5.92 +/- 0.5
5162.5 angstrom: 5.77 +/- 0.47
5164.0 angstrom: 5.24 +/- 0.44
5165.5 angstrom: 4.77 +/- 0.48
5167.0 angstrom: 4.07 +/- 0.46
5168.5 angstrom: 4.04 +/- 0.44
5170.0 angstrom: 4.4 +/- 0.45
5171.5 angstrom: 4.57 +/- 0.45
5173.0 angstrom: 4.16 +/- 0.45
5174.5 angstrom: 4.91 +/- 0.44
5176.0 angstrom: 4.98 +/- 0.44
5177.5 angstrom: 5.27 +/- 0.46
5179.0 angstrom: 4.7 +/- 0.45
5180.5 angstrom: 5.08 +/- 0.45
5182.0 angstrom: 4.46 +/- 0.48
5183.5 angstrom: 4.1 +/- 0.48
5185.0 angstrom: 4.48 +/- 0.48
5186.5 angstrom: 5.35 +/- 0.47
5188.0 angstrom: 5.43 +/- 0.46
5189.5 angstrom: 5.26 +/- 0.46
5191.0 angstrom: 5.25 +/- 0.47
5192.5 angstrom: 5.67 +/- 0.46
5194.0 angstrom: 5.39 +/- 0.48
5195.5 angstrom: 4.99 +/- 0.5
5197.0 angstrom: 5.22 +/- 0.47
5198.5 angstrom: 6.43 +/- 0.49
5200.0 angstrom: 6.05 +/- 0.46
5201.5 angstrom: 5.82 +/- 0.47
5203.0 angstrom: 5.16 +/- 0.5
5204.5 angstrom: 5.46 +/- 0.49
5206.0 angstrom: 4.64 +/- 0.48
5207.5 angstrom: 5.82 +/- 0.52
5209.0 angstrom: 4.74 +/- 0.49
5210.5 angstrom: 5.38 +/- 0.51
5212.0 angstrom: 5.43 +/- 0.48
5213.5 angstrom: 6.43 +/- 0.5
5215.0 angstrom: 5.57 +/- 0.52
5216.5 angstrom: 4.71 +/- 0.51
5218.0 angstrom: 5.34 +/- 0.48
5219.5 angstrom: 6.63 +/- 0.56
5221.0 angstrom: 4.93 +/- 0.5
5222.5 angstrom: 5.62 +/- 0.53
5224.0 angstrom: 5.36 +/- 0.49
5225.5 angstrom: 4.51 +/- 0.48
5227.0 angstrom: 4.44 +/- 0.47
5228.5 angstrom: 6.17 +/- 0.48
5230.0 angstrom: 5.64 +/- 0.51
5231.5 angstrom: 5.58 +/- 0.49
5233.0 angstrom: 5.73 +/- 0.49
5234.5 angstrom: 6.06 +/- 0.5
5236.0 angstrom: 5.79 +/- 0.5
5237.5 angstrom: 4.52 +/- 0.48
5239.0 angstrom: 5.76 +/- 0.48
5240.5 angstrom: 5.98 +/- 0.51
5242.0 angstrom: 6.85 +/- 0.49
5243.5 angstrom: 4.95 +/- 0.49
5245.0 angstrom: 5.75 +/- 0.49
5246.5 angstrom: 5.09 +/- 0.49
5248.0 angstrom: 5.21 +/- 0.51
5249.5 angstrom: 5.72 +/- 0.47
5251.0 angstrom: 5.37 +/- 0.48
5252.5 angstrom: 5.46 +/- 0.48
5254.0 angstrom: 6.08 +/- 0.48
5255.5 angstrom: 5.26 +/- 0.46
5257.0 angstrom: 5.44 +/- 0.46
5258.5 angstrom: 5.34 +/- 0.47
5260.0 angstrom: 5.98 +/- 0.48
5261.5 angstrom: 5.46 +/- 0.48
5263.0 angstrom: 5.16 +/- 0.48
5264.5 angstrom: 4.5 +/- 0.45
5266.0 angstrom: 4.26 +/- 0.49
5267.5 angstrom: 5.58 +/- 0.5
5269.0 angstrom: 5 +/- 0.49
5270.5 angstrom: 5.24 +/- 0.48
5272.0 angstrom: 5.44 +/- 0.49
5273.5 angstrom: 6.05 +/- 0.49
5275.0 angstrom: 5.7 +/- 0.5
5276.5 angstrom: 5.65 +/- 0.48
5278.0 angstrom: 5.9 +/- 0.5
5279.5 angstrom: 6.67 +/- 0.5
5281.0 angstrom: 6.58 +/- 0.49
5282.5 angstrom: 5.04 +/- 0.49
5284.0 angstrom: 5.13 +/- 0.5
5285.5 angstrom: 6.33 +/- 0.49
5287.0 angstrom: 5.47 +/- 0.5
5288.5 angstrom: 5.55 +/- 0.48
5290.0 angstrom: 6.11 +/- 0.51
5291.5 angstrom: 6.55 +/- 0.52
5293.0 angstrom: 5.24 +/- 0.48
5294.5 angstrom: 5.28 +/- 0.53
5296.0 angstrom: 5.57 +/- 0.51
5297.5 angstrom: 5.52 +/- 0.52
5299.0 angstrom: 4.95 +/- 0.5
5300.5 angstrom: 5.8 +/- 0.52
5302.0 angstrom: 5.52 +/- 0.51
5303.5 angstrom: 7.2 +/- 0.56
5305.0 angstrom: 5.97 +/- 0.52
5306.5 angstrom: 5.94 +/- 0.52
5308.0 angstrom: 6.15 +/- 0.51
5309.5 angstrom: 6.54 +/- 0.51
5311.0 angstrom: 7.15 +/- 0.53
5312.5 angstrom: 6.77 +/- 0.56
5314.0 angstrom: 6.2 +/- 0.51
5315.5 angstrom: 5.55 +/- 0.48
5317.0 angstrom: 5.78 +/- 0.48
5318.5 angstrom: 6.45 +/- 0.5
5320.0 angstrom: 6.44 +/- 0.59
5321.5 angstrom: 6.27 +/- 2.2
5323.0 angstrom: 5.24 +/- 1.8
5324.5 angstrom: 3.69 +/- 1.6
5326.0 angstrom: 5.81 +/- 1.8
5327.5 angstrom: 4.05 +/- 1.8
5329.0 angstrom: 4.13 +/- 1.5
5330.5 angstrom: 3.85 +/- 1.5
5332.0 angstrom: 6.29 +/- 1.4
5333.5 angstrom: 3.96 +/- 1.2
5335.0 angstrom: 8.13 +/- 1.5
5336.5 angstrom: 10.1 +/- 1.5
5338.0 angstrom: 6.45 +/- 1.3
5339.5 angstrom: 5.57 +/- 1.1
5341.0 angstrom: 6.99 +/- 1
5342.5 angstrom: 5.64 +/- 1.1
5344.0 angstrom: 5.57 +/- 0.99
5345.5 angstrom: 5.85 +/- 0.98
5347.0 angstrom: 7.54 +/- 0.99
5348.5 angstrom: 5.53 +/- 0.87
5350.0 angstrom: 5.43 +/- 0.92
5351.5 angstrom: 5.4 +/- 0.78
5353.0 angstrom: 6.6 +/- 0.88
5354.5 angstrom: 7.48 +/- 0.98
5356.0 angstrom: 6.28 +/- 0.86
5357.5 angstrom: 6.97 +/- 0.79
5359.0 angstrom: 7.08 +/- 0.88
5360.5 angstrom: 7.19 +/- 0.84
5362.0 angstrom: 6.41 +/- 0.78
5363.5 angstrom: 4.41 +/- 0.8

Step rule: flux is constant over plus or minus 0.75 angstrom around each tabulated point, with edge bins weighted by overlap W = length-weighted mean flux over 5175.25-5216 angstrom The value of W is 5.28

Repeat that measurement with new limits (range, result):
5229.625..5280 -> 5.53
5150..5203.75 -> 5.17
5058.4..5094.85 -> 5.67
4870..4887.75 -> 5.21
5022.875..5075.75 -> 5.63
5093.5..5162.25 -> 5.5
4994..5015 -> 6.25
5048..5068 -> 5.64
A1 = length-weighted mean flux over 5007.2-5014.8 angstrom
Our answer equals 6.31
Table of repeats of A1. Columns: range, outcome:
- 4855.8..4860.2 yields 5.72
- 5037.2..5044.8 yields 5.39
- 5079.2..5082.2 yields 5.51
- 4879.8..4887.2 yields 5.42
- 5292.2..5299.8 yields 5.32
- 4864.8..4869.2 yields 4.75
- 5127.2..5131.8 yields 5.48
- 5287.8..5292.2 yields 6.07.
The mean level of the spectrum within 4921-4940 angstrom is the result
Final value 5.48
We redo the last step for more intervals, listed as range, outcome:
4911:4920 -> 5.12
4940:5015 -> 5.93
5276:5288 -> 5.84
